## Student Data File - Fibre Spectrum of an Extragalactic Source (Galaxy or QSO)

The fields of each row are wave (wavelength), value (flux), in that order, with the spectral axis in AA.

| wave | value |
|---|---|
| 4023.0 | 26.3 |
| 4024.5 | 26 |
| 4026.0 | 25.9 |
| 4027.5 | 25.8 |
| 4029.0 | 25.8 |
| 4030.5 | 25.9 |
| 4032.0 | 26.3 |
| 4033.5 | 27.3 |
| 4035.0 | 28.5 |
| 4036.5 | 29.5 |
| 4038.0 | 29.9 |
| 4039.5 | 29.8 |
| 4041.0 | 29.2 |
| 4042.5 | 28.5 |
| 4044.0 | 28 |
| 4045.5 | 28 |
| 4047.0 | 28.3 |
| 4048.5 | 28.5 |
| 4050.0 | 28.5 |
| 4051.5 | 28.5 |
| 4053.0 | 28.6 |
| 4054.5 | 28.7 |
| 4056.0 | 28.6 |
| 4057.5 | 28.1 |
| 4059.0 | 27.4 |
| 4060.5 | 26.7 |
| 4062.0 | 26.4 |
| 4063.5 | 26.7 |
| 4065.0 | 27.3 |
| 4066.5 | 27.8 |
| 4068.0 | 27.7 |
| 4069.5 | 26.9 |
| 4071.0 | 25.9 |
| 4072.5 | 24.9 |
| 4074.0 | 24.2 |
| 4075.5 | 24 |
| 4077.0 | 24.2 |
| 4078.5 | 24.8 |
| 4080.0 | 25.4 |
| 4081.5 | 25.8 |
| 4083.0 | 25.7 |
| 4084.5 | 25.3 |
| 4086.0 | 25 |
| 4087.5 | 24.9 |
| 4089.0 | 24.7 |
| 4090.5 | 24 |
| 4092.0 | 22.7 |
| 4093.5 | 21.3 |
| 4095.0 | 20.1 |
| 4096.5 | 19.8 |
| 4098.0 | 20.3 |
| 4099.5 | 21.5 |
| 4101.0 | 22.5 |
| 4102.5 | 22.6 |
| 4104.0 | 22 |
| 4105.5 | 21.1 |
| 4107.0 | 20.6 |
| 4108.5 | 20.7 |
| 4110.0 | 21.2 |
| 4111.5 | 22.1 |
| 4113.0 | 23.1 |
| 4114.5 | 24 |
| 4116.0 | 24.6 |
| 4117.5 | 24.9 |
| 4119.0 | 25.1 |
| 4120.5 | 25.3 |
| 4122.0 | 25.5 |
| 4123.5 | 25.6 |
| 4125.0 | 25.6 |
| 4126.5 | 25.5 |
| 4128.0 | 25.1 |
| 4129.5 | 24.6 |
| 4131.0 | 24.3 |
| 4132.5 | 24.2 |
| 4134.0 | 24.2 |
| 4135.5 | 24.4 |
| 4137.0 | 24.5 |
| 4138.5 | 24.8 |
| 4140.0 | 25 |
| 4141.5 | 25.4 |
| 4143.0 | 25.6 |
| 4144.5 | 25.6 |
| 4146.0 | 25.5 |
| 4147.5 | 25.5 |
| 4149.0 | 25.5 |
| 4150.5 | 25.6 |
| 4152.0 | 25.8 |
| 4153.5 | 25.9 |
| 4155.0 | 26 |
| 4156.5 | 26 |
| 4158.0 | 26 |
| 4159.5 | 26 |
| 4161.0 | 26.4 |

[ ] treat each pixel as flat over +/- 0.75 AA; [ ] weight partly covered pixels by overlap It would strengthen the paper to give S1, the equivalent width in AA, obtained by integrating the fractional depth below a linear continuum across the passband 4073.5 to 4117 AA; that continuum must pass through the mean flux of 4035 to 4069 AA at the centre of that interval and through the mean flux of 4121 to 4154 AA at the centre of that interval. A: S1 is 5.9 AA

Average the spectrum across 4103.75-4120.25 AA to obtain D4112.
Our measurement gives 22.8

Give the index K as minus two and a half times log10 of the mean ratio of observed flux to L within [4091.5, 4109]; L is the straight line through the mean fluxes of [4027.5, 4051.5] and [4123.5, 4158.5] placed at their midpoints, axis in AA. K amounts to 0.23 mag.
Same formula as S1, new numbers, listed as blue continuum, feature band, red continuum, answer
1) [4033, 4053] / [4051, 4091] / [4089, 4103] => -1.94 AA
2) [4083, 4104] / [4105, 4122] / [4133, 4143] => 0.40 AA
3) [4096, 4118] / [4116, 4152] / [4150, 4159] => -1.32 AA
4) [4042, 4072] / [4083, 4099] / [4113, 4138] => 2.04 AA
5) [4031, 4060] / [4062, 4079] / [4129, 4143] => 0.92 AA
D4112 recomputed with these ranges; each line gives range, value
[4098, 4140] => 23.7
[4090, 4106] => 21.6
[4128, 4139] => 24.5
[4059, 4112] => 24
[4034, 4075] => 27.8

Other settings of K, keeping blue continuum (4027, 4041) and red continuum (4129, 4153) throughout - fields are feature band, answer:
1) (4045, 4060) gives -0.04 mag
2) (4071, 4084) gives 0.07 mag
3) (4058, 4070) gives -0.01 mag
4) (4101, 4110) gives 0.21 mag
